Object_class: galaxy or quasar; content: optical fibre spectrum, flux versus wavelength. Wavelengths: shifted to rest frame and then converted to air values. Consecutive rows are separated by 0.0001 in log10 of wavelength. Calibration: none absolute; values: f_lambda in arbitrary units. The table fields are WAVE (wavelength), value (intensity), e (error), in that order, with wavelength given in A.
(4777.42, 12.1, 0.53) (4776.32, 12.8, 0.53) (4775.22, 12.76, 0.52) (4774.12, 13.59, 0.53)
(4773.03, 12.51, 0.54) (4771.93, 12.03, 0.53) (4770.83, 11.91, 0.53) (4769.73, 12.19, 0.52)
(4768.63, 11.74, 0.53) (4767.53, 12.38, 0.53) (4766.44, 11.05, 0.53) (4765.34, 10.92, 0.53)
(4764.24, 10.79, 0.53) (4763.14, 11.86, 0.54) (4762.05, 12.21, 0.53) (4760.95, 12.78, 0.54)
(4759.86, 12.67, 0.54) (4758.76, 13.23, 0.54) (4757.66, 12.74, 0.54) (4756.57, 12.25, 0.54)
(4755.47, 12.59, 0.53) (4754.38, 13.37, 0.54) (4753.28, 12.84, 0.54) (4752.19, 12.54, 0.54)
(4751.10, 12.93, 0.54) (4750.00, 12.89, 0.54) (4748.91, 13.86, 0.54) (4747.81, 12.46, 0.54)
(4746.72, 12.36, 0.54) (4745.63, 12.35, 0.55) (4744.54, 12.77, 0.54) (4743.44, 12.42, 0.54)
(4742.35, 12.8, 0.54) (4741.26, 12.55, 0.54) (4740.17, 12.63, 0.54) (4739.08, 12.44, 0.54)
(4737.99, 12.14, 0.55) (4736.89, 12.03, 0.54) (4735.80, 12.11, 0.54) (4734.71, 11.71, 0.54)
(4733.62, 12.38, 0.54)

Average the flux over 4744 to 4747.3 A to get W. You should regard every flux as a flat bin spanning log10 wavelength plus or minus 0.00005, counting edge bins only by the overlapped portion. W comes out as 12.5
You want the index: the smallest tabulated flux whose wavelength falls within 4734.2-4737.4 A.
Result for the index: 11.71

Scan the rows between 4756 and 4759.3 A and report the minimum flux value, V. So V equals 12.25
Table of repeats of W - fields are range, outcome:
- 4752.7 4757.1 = 12.8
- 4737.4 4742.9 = 12.5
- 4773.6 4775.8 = 13.2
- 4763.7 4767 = 10.9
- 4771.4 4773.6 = 12.3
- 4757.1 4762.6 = 12.7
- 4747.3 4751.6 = 13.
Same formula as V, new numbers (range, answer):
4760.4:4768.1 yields 10.79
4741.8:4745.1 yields 12.42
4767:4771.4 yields 11.74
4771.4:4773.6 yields 12.03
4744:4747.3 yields 12.35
